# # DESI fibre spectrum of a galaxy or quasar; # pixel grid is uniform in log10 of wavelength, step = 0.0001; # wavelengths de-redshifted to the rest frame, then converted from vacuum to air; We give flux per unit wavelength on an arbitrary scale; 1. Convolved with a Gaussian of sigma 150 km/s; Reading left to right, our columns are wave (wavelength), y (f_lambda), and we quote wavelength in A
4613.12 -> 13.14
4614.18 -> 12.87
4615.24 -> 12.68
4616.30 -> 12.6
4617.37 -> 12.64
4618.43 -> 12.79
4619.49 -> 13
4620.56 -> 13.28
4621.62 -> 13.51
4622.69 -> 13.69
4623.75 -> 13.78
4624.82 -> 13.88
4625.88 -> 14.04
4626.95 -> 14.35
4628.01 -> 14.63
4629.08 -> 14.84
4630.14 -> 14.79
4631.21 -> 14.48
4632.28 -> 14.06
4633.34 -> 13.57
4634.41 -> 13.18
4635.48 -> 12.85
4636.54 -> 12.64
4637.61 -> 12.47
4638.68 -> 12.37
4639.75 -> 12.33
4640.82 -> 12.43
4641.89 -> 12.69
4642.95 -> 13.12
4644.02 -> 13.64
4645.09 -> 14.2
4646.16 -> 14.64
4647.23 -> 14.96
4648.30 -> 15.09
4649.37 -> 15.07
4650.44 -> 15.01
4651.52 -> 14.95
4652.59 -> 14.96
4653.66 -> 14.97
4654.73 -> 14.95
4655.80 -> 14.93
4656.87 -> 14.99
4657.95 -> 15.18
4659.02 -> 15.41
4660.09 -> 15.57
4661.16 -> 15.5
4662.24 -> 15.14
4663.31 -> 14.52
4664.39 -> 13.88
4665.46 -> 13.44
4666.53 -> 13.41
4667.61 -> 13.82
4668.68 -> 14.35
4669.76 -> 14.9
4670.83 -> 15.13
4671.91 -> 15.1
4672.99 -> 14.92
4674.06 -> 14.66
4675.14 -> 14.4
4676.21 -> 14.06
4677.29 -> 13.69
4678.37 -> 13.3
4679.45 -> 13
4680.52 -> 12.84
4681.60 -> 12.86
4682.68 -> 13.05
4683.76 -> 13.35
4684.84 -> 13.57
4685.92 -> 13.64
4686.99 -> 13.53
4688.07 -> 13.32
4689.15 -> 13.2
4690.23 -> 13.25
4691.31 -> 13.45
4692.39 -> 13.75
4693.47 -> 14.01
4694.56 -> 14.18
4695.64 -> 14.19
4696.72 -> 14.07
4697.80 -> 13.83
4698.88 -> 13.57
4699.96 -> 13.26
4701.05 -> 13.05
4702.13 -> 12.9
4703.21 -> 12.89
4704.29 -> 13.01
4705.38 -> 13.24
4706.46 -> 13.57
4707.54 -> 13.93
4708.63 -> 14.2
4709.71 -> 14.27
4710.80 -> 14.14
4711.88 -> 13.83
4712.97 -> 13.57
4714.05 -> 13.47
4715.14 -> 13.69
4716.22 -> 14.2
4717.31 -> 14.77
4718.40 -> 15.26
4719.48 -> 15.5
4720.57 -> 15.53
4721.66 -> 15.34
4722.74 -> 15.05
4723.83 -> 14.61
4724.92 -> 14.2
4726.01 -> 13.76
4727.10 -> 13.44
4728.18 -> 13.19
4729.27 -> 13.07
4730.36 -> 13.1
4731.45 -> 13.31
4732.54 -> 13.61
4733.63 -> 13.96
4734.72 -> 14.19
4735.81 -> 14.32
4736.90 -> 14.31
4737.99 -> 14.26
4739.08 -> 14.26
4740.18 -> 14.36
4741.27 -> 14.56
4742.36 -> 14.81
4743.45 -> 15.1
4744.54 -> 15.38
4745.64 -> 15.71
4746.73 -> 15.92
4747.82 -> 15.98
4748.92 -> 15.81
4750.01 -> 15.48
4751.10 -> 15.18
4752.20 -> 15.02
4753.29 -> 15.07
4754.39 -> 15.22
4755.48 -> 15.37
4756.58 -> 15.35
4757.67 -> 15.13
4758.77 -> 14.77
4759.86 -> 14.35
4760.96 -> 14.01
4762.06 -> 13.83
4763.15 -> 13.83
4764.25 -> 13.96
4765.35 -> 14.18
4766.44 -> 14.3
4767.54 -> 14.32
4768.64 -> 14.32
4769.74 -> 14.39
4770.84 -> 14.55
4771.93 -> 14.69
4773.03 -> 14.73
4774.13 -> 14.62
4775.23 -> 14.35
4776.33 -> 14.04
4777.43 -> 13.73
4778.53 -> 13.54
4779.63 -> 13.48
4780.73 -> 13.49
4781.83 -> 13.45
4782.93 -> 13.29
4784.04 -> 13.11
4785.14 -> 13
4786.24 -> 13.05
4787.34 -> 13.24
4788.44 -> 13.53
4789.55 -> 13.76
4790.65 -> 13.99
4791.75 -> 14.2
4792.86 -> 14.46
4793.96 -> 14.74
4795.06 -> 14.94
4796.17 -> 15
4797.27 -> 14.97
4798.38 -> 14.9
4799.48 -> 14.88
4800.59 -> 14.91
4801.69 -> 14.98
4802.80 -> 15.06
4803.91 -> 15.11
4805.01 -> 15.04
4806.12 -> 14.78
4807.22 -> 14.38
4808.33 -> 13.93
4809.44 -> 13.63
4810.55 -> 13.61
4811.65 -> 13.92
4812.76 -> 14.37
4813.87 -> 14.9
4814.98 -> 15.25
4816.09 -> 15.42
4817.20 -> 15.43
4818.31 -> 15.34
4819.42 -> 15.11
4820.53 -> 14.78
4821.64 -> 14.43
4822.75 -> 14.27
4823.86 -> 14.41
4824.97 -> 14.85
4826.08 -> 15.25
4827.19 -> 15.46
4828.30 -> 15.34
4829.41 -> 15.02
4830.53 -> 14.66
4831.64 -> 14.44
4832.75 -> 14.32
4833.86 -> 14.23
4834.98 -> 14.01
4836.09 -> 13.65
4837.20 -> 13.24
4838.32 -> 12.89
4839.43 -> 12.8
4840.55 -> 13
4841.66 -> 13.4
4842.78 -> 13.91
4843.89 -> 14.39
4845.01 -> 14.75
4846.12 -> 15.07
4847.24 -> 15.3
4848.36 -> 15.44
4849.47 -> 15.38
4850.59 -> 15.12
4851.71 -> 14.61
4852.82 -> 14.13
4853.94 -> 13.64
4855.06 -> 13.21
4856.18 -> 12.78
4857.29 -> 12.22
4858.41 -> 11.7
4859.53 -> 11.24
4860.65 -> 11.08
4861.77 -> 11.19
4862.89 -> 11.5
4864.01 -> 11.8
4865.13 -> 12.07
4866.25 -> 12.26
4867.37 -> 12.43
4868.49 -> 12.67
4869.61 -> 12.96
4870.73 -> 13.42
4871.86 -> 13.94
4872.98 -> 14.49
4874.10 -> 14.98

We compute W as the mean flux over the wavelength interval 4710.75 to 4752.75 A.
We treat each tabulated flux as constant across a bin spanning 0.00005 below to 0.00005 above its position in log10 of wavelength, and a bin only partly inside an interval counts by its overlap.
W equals 14.5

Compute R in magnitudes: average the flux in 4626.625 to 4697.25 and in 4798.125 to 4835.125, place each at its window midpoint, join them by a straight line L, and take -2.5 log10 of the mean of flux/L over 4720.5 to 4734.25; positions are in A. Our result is 0.03 mag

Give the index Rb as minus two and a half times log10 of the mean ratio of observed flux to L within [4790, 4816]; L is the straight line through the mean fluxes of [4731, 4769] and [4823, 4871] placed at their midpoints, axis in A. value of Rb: -0.04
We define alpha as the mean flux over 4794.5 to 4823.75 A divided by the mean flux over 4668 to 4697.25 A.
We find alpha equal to 1.06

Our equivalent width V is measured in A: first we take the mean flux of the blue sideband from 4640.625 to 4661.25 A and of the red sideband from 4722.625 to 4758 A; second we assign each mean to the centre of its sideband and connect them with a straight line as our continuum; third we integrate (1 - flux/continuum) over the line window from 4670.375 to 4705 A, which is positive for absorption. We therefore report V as 2.3 A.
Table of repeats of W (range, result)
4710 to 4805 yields 14.4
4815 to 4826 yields 14.9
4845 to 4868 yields 13.1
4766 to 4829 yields 14.4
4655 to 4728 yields 14.1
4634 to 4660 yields 14.1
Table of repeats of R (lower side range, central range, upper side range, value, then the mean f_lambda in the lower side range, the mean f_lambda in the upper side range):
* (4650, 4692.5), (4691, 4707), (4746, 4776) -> 0.066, 14.2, 14.8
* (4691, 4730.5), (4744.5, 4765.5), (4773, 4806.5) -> -0.067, 13.9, 14.2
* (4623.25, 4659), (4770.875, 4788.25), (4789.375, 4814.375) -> 0.057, 14.1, 14.6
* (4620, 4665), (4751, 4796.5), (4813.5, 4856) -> 0.012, 14.2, 14.5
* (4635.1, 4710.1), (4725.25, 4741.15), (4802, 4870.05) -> 0.009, 13.9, 13.9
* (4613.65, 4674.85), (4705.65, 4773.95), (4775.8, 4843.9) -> -0.022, 14.1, 14.3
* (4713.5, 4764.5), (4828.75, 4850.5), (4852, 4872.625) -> -0.108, 14.6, 12.5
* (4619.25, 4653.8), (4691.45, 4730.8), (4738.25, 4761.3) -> 0.056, 13.9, 15.1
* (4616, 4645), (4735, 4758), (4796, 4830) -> -0.057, 13.4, 14.8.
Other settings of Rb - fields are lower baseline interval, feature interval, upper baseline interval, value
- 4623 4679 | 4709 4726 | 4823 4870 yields -0.03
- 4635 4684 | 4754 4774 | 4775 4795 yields -0.06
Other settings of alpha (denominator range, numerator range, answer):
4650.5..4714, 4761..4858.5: 1.02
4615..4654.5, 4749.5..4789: 1.03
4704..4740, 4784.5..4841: 1.02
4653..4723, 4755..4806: 1.01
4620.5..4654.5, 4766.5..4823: 1.03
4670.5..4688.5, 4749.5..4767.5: 1.07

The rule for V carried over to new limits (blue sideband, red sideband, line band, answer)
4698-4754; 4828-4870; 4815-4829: -1.41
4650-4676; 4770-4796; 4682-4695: 0.94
